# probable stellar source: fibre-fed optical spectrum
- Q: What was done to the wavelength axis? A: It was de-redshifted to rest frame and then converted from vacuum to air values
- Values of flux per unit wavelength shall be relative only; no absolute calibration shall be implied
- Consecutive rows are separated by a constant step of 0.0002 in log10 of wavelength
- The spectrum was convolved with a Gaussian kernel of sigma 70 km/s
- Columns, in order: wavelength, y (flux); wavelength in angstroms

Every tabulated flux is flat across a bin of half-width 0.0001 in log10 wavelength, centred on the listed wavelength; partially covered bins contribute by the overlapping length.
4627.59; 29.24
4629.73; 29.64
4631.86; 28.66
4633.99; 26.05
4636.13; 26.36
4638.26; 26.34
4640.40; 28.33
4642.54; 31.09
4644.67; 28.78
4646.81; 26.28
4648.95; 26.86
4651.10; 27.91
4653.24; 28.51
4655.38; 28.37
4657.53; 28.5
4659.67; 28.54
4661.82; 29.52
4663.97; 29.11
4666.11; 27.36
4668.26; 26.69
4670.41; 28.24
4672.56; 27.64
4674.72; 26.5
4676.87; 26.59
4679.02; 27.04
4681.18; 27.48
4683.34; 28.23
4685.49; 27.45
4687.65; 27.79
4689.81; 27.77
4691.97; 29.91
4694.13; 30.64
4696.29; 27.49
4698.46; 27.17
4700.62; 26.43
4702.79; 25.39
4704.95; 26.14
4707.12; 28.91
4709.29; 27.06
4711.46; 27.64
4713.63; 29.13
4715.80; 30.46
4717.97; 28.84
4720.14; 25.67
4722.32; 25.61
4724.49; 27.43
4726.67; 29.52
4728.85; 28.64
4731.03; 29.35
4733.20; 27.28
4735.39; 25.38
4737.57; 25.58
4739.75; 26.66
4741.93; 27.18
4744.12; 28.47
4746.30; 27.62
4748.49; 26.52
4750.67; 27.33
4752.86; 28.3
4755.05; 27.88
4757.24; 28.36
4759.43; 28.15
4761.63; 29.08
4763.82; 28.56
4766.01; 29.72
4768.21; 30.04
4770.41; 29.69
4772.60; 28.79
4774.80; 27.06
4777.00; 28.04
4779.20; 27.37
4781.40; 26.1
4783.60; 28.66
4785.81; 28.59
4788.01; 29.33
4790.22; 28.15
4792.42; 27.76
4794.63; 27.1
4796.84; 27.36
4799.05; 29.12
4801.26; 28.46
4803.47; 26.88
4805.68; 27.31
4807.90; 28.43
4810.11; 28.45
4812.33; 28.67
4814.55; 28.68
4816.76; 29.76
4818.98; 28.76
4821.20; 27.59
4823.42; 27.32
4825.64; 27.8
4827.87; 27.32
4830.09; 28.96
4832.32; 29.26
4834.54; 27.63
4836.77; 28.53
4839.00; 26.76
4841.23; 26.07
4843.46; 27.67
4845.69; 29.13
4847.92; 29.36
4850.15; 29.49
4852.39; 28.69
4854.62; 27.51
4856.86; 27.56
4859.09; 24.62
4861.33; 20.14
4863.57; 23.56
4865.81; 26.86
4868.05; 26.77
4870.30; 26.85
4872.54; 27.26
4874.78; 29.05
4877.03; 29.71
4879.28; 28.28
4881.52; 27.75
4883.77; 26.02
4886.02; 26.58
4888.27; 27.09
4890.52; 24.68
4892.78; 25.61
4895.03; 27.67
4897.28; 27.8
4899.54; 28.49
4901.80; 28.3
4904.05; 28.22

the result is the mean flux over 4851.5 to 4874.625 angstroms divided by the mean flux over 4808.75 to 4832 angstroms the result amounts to 0.92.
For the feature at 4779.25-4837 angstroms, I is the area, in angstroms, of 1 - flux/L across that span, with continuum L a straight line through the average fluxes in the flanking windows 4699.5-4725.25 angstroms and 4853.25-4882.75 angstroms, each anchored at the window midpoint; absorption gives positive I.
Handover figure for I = -2.6 angstroms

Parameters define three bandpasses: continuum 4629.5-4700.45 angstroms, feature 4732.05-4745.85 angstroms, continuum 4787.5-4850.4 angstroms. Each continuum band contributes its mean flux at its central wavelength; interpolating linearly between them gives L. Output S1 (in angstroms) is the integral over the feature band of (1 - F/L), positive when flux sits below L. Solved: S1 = 0.6 angstroms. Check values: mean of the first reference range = 27.9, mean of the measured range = 26.8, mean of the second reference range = 28.1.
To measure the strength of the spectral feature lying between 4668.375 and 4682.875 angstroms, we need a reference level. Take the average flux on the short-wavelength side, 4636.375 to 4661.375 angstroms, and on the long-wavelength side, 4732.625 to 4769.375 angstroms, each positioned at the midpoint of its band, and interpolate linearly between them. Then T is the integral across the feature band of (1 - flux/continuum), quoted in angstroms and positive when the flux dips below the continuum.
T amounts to 0.4 angstroms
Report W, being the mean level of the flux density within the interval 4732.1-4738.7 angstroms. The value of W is 26.1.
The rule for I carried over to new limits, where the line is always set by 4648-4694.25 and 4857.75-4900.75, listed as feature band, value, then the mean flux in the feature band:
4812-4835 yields -1.2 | 28.4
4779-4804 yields -0.7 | 28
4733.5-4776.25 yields -0.8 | 27.9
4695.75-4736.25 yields 0.2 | 27.6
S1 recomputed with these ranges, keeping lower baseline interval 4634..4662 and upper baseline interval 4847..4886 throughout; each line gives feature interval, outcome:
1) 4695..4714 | 0.34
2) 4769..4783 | -0.26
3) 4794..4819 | -0.89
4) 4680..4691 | 0.02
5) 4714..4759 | -0.08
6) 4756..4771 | -0.87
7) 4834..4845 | -0.11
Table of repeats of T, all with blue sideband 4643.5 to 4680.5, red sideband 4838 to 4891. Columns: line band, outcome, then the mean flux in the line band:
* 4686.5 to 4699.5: -0.37 angstroms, 28.4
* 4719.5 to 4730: 0.04 angstroms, 27.4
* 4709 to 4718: -0.37 angstroms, 28.7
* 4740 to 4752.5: 0.02 angstroms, 27.4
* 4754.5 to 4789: -1.39 angstroms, 28.5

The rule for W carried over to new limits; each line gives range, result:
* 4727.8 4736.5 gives 27.6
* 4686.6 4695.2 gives 29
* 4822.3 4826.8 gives 27.5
